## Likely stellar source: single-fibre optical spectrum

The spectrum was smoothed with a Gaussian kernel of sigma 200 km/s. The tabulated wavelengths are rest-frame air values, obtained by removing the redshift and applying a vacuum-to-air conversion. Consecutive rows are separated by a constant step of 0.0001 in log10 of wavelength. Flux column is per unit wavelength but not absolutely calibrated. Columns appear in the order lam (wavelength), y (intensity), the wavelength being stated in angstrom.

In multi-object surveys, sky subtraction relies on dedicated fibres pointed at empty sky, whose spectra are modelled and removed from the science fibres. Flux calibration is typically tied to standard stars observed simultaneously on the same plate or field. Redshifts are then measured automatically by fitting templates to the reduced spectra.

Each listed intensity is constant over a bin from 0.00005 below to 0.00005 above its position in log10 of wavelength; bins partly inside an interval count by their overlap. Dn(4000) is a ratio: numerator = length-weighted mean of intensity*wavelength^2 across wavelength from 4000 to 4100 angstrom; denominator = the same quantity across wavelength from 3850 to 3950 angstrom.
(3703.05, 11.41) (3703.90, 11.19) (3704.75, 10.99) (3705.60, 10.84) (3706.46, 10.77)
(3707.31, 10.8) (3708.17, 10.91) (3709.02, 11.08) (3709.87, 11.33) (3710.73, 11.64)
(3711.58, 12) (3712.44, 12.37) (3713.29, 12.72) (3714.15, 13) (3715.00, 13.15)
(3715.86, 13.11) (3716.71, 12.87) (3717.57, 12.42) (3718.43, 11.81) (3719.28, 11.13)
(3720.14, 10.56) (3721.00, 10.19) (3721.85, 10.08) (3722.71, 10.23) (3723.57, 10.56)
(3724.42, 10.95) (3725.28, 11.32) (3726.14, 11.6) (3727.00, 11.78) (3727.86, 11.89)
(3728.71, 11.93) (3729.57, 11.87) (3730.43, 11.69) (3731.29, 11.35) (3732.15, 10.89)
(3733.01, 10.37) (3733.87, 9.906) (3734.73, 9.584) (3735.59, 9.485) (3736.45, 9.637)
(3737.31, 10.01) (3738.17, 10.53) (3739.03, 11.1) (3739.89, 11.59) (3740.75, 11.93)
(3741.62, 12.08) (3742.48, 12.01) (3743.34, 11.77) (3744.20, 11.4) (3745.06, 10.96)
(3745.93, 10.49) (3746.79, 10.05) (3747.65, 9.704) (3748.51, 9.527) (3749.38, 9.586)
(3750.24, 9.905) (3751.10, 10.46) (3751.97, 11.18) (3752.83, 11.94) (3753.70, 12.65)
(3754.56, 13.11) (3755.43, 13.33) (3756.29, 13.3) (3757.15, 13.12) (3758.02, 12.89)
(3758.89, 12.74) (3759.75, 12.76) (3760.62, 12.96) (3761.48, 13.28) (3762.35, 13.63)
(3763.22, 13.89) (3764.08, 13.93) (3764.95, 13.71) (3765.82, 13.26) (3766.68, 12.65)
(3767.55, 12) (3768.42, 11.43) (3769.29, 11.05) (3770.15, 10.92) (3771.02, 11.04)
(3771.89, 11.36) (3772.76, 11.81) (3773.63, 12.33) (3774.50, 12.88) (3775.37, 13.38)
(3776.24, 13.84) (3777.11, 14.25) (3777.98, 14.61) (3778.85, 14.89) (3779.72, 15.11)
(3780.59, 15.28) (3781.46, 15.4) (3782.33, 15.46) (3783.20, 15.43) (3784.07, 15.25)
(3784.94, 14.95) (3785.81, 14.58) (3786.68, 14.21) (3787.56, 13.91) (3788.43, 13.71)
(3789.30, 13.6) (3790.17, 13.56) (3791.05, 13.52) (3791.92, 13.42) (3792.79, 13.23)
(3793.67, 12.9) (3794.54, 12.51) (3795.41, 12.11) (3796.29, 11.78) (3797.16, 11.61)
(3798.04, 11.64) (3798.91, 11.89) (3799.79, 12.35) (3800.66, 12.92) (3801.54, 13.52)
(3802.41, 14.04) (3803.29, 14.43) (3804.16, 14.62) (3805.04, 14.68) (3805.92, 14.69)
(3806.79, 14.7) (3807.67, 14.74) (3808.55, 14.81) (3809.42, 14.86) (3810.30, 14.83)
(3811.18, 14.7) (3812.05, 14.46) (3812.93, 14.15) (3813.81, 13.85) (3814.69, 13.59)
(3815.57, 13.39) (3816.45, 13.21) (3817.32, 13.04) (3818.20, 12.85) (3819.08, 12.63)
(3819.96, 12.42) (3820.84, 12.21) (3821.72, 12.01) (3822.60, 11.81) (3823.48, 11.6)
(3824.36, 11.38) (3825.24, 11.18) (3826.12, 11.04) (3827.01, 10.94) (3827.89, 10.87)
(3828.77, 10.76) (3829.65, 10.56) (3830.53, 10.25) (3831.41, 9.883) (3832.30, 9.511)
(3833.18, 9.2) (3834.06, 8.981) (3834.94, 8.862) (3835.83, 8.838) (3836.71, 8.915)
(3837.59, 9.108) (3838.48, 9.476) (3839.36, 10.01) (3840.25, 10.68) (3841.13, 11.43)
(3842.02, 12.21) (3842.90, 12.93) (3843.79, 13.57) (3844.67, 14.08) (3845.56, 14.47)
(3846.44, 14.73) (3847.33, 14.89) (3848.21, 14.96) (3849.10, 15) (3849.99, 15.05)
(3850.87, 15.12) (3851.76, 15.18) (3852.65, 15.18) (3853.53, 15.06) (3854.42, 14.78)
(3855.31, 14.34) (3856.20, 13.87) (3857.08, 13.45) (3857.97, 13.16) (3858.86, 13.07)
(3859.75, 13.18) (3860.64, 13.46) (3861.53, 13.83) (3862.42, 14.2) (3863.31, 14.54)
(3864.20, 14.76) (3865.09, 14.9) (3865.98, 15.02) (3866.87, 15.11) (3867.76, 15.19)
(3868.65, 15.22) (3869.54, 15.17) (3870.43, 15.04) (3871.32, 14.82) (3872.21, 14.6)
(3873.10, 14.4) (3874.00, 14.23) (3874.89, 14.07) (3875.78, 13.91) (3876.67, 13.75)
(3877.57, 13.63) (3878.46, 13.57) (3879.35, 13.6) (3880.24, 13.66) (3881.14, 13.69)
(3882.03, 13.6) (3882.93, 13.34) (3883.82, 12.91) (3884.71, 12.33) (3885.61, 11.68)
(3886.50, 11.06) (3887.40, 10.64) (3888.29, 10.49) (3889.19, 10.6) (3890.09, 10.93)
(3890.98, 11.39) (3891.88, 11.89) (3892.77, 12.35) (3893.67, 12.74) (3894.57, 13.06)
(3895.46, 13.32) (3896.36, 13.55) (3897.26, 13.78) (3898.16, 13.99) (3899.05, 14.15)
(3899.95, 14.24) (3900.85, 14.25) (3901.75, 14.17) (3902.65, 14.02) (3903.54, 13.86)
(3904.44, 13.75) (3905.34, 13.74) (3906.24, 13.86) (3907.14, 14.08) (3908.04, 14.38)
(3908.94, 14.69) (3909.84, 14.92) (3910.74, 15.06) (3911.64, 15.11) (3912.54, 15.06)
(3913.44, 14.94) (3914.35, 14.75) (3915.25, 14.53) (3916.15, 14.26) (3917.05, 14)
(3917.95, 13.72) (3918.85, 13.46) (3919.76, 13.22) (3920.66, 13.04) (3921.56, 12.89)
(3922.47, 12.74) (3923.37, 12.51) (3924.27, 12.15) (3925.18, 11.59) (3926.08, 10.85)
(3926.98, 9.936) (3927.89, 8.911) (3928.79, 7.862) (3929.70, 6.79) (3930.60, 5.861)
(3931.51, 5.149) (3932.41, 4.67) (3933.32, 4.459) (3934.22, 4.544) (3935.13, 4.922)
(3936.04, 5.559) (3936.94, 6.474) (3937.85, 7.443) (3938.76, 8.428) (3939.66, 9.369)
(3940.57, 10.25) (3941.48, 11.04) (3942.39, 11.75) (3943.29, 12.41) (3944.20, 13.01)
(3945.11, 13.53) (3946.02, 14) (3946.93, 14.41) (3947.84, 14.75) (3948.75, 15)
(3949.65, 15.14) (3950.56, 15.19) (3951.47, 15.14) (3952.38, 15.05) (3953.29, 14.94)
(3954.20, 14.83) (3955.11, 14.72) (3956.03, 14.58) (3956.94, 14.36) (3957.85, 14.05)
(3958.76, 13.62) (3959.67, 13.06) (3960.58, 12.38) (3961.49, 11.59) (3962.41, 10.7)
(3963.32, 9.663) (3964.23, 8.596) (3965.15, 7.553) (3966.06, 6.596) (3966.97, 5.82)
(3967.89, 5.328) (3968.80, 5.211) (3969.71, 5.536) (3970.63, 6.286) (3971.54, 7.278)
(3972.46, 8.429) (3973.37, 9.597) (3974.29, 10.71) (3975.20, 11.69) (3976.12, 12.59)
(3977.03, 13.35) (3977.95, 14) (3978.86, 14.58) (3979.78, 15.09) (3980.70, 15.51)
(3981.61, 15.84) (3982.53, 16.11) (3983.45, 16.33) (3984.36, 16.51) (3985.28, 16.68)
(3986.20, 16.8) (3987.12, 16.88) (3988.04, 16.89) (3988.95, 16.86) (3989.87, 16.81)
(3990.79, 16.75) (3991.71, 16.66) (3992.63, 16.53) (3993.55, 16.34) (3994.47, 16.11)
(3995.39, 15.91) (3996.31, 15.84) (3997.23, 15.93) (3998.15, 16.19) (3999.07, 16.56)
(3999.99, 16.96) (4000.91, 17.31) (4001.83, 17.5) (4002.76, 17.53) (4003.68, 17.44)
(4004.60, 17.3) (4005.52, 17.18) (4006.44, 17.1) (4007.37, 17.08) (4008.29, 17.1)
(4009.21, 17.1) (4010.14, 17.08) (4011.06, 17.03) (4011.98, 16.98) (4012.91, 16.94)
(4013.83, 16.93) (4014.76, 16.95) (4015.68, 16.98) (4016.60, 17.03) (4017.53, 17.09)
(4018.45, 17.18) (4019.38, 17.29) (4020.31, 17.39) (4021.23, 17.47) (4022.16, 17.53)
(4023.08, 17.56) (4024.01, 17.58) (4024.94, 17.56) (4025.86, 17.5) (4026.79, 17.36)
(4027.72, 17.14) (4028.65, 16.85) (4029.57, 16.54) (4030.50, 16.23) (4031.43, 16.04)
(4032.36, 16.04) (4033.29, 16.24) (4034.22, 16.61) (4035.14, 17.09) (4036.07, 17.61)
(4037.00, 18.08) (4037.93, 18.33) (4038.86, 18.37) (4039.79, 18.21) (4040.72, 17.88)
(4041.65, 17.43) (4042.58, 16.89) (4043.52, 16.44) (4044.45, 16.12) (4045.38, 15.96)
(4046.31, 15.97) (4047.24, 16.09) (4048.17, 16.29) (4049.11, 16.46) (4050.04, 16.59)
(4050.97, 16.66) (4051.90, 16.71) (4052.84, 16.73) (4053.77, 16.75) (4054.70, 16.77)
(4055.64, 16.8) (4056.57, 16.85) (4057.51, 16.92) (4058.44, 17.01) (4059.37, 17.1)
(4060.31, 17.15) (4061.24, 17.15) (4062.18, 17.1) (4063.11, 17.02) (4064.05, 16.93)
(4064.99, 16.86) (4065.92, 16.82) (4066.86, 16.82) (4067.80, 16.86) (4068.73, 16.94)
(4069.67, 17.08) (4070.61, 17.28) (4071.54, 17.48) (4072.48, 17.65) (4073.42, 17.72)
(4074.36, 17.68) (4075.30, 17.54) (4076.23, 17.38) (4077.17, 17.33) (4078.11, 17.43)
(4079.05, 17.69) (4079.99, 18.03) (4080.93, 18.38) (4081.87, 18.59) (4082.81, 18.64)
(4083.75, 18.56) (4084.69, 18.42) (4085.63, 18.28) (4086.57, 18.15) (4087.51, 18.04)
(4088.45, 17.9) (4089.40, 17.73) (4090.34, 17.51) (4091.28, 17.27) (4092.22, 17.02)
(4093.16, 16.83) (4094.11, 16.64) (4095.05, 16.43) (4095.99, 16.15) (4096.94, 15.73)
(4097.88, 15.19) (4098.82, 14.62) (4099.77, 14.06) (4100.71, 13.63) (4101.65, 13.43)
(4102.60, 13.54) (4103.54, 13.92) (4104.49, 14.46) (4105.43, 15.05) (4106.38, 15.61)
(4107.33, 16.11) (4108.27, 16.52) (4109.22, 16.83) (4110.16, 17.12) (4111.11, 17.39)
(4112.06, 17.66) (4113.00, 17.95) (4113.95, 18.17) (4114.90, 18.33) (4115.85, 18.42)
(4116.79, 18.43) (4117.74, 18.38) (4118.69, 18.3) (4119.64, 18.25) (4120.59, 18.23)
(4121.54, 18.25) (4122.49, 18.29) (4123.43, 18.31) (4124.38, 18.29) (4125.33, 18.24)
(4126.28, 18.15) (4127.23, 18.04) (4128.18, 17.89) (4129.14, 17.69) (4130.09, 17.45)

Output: 1.5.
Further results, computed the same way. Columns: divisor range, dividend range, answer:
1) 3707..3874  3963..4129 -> 1.46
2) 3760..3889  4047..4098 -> 1.48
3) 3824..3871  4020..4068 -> 1.47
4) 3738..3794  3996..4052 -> 1.52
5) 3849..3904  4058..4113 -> 1.37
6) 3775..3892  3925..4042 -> 1.14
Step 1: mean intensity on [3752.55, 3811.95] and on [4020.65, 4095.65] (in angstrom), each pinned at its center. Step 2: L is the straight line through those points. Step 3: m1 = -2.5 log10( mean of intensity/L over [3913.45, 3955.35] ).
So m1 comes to 0.34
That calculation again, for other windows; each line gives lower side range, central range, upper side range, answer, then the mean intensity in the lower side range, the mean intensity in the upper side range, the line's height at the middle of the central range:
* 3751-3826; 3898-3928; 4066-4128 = 0.09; 13.3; 17.1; 14.8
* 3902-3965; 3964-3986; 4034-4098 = 0.22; 12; 17.2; 13.6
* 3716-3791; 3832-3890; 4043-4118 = 0.05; 12.2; 16.9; 13.7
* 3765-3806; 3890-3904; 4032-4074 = 0.12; 13.4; 17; 14.9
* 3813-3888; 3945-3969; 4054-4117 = 0.20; 12.9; 16.9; 14.7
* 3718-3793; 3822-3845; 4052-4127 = 0.24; 12.2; 17.1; 13.4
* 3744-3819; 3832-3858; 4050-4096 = 0.12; 13.1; 17.3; 14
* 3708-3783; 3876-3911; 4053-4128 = 0.08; 12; 17.1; 14.2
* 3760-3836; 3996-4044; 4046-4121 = -0.07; 12.9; 16.9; 16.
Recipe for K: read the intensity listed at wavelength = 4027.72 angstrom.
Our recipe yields 17.14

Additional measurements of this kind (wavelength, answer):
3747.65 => 9.704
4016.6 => 17.03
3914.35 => 14.75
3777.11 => 14.25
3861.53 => 13.83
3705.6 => 10.84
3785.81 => 14.58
